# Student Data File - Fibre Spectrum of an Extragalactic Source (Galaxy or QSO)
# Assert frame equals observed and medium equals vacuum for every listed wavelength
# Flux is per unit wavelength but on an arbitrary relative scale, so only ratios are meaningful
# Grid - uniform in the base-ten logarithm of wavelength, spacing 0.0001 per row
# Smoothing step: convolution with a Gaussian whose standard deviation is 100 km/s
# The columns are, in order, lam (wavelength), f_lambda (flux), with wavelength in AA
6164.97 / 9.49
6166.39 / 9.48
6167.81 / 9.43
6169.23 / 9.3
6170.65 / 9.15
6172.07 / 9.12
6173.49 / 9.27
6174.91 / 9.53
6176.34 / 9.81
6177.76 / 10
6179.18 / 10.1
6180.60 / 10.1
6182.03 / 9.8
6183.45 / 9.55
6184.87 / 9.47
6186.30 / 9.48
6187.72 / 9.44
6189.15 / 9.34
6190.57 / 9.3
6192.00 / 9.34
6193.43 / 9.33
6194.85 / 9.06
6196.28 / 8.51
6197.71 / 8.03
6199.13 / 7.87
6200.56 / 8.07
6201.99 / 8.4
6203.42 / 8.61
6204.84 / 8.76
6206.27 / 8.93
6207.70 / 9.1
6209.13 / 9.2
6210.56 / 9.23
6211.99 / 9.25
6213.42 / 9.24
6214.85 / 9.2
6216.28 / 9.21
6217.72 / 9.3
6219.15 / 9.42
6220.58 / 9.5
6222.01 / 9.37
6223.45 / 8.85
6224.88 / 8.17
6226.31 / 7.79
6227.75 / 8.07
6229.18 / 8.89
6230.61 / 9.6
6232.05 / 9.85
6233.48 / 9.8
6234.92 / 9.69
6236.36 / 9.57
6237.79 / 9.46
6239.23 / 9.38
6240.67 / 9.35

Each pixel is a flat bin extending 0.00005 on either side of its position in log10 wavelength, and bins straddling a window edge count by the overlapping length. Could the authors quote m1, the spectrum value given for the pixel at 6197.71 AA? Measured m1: 8.03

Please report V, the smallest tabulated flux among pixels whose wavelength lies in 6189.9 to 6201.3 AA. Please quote 7.87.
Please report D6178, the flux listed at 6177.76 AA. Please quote 10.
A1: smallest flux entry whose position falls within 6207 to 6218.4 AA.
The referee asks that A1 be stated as 9.1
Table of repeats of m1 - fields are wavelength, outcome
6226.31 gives 7.79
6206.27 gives 8.93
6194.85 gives 9.06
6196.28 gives 8.51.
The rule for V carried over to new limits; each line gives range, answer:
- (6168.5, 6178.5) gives 9.12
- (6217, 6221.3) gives 9.3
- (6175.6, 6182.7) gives 9.8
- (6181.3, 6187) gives 9.47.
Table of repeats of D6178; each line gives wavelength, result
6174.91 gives 9.53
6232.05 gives 9.85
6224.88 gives 8.17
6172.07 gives 9.12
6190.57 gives 9.3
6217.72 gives 9.3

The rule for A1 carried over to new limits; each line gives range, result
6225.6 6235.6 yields 7.79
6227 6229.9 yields 8.07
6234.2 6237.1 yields 9.57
